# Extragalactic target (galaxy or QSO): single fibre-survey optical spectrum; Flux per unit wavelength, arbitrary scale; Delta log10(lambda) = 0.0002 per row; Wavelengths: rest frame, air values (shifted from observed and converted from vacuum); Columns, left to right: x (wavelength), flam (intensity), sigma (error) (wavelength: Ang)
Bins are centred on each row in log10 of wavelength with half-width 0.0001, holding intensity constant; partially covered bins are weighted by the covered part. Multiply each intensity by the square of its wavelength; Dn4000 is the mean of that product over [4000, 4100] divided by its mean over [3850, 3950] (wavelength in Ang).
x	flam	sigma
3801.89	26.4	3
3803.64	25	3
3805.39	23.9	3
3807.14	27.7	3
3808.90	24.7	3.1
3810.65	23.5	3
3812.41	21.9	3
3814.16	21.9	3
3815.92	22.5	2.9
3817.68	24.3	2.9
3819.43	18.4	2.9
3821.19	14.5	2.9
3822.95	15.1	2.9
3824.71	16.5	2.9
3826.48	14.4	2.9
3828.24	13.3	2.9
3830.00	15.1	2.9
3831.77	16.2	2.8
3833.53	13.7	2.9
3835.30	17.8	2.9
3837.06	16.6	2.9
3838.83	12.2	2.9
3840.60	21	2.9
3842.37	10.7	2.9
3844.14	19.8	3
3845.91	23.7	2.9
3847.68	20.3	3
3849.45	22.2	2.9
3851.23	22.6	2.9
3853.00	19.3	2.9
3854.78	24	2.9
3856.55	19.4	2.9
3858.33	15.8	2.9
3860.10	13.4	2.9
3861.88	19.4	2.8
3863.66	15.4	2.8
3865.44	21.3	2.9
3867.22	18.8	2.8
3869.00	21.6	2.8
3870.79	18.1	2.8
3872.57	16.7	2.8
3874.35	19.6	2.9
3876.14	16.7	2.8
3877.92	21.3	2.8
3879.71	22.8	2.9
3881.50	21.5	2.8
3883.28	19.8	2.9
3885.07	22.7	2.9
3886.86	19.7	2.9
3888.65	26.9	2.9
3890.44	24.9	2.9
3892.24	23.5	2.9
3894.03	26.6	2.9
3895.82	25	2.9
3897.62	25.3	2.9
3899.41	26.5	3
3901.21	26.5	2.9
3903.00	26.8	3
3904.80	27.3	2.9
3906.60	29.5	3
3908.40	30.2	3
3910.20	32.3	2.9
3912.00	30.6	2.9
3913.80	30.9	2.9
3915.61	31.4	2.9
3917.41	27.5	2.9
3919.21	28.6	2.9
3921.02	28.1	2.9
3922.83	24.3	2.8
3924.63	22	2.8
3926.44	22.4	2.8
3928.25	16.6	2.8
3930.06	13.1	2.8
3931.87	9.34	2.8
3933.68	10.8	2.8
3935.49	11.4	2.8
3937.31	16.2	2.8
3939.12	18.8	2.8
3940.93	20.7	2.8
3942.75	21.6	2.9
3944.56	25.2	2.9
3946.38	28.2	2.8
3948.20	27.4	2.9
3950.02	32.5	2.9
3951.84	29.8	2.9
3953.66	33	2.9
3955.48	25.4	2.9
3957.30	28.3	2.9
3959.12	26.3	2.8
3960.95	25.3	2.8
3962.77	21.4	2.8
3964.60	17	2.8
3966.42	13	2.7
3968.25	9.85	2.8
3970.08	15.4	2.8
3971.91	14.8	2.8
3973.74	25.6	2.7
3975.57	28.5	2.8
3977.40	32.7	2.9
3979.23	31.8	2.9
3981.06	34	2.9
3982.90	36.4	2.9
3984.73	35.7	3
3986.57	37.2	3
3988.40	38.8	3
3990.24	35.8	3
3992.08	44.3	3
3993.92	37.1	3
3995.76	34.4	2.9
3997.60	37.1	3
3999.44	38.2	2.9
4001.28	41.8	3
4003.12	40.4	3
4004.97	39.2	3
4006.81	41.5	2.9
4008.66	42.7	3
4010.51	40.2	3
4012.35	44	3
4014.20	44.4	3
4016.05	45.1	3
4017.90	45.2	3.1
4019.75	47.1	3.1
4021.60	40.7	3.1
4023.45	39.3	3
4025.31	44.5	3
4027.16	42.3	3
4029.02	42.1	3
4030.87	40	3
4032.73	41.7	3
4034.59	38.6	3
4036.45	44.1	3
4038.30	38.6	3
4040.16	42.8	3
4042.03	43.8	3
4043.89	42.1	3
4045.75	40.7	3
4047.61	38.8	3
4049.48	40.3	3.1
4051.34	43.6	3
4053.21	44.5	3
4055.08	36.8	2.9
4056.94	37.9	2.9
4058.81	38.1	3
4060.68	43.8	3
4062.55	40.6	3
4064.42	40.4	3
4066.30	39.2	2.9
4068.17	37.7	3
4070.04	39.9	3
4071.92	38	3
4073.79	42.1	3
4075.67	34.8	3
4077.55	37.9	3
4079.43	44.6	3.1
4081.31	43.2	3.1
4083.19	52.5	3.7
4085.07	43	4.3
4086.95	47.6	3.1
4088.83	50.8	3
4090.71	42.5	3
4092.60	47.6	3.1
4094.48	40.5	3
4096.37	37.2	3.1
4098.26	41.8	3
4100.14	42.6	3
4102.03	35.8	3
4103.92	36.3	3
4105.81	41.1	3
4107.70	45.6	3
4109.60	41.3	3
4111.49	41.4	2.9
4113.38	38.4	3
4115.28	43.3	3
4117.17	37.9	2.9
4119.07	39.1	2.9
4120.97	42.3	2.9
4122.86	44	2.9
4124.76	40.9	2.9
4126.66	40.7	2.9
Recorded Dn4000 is 2.01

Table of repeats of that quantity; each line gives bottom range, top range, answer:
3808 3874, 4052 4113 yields 2.53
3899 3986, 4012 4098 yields 1.80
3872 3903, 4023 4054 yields 1.96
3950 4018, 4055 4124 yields 1.33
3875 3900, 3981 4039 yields 1.87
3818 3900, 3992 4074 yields 2.31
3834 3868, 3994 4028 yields 2.42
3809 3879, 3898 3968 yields 1.35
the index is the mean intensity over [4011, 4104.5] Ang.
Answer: 41.8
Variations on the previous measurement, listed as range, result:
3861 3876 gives 18.7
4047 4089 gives 41.4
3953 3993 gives 27.7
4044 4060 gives 40.3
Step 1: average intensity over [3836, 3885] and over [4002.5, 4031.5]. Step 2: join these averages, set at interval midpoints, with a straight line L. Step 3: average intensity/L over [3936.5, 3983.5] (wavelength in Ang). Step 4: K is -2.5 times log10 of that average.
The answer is 0.353 mag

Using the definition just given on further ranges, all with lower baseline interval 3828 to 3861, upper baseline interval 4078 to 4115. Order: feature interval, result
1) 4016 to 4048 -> -0.16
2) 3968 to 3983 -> 0.21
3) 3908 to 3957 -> 0.10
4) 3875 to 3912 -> -0.10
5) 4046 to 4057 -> -0.06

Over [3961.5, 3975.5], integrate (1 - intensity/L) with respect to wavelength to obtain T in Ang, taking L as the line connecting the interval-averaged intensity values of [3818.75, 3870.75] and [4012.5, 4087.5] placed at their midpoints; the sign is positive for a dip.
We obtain 6.3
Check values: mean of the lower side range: 17.7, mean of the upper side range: 41.7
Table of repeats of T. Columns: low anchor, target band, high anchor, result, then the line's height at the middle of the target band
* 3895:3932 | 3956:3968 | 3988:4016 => 4.4 Ang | 33.7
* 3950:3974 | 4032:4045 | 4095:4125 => -4.1 Ang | 31.7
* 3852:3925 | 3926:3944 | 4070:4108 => 7.6 Ang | 27.8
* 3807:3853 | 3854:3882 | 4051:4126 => 3.8 Ang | 22.1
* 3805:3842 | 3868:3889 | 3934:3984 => 0.4 Ang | 20.8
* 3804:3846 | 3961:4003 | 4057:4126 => 2.9 Ang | 32.1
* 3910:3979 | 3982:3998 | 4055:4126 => -4.8 Ang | 28.7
